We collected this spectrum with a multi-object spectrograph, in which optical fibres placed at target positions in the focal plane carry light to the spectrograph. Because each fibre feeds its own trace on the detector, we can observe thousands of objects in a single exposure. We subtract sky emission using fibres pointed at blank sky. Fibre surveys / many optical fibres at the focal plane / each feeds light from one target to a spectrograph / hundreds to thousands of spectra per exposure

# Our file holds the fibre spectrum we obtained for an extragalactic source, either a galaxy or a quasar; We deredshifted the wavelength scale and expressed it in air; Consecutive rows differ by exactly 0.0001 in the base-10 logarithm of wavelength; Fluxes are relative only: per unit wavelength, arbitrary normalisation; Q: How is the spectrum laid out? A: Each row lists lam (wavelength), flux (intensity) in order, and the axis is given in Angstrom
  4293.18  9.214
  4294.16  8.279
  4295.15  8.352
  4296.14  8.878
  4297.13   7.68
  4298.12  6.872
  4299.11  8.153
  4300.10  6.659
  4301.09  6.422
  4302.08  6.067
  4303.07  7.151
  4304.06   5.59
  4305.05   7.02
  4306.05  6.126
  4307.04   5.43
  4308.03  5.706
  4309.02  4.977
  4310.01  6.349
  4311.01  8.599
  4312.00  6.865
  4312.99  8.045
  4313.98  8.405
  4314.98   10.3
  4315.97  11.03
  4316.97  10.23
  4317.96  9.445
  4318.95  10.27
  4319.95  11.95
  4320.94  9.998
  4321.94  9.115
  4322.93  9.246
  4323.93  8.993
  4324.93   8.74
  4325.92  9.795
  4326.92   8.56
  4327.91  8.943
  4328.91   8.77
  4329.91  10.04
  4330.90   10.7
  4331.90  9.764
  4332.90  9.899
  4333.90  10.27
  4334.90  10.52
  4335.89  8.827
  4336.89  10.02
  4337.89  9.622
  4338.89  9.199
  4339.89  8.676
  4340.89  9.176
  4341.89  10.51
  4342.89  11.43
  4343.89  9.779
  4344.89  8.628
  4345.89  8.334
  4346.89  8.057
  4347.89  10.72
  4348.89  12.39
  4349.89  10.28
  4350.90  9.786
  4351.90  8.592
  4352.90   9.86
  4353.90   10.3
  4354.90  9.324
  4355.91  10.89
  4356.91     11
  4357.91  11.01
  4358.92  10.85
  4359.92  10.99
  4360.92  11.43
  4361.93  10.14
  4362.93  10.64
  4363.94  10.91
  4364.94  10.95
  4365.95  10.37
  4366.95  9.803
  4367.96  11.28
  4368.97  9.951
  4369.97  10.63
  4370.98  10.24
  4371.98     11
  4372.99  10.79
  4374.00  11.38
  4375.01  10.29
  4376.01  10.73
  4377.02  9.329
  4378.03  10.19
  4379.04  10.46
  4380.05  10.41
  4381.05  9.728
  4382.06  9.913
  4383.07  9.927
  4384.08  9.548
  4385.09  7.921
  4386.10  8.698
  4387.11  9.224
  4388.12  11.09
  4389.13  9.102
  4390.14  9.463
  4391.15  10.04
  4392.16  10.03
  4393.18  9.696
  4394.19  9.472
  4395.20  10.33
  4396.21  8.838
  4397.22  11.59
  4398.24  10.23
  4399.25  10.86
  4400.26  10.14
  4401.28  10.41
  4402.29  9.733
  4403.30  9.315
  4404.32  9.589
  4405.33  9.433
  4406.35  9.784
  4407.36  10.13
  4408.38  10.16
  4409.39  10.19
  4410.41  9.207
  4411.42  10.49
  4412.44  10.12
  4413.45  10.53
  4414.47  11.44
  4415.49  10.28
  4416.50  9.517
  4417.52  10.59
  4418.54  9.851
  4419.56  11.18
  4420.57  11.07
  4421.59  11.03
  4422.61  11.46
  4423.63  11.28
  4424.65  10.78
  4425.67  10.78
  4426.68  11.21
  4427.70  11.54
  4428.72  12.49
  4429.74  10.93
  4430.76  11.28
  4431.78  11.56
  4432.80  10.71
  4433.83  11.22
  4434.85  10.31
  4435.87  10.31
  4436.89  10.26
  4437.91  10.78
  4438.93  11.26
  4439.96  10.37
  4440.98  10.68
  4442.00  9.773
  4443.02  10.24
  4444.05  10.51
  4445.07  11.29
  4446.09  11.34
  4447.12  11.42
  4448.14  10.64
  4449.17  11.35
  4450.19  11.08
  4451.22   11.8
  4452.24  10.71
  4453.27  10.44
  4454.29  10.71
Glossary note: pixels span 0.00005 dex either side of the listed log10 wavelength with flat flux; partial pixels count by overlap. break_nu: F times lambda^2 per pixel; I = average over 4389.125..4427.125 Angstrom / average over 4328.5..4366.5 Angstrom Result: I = 1.05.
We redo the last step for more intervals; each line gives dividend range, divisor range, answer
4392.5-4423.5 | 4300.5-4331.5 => 1.28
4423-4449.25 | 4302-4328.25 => 1.39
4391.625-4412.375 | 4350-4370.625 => 0.98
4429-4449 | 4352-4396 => 1.09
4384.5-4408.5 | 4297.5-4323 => 1.29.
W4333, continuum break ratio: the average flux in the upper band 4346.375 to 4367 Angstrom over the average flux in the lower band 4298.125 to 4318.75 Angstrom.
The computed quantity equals 1.40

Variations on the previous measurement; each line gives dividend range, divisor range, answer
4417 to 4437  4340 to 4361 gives 1.09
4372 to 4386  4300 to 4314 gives 1.53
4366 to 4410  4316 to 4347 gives 1.04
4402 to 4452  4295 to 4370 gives 1.16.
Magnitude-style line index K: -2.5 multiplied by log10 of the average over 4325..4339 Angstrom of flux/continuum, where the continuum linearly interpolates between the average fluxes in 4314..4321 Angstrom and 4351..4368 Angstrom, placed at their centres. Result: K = 0.08 mag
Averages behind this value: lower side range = 10.3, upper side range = 10.5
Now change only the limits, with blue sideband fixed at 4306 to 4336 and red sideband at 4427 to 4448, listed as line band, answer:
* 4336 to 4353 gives -0.039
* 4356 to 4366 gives -0.131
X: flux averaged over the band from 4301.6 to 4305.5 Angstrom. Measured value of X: 6.46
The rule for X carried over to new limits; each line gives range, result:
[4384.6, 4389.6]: 9.21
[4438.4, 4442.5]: 10.5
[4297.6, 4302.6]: 6.84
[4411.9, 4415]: 10.7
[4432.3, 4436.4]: 10.6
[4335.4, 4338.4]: 9.48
